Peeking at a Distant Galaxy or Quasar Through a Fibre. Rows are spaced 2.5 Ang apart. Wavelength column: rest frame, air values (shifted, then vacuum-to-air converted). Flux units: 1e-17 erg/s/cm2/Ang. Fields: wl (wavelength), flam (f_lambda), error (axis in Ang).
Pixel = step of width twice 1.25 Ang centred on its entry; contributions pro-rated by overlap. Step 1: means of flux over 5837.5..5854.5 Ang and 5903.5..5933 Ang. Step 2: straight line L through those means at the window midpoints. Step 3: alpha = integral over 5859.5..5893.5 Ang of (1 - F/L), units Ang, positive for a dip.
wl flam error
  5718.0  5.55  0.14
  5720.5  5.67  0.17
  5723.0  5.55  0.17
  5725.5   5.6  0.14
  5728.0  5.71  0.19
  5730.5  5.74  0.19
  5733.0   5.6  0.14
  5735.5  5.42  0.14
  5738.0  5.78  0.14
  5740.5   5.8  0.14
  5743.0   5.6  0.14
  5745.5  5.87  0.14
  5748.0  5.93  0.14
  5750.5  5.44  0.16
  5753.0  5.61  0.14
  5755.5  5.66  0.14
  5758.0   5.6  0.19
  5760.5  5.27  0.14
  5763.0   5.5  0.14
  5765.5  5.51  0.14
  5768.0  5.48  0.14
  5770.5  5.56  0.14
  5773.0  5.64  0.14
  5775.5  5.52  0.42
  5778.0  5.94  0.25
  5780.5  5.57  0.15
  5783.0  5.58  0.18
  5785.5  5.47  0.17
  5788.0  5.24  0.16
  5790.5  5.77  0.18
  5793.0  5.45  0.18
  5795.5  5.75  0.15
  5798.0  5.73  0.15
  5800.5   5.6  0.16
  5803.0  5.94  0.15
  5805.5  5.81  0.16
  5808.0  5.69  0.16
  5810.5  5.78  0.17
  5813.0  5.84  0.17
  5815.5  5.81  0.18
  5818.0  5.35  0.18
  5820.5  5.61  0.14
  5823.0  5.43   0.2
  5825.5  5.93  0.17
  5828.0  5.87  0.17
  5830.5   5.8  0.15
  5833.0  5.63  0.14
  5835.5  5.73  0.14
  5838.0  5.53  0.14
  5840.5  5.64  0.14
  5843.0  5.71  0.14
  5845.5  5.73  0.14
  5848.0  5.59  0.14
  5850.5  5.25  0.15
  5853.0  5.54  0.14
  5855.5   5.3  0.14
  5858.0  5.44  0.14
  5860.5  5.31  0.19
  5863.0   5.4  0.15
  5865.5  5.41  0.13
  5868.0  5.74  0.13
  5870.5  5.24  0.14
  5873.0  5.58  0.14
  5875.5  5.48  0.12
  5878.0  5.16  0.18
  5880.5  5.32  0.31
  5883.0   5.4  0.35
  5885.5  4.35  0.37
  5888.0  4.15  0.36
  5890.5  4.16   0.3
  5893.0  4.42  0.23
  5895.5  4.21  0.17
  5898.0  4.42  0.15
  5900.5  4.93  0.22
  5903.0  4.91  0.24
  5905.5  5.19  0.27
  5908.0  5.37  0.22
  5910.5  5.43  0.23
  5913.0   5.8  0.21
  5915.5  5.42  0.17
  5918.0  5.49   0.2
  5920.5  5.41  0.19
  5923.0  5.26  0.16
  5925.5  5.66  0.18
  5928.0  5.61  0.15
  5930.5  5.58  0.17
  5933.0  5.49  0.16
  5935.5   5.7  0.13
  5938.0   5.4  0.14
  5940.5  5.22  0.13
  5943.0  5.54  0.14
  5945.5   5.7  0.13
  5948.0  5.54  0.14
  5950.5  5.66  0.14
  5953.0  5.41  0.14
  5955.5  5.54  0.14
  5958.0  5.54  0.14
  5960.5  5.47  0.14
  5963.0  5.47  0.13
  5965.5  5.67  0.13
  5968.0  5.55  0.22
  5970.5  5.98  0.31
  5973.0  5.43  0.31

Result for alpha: 2.7 Ang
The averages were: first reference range 5.57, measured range 5.09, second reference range 5.46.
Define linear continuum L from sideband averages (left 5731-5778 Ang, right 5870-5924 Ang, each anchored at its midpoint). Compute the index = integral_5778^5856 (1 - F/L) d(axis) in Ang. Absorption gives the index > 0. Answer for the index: -4.1 Ang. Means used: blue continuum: 5.61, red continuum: 5.05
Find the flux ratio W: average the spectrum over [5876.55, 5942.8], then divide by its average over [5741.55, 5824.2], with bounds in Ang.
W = 0.91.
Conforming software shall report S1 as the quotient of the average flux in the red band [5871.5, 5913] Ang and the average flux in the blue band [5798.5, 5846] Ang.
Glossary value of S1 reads 0.86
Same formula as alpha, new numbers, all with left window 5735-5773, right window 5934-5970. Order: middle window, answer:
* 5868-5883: 0.5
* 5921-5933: 0.1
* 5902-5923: 0.7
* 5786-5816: -0.5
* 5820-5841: -0.4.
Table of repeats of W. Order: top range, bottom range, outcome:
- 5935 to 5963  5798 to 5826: 0.97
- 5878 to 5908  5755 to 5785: 0.85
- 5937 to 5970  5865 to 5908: 1.12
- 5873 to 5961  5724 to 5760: 0.93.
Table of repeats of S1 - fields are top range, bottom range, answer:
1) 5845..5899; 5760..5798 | 0.92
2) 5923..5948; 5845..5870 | 1.01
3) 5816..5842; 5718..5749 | 1.00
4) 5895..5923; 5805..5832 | 0.91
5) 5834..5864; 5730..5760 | 0.97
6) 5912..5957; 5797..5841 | 0.97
